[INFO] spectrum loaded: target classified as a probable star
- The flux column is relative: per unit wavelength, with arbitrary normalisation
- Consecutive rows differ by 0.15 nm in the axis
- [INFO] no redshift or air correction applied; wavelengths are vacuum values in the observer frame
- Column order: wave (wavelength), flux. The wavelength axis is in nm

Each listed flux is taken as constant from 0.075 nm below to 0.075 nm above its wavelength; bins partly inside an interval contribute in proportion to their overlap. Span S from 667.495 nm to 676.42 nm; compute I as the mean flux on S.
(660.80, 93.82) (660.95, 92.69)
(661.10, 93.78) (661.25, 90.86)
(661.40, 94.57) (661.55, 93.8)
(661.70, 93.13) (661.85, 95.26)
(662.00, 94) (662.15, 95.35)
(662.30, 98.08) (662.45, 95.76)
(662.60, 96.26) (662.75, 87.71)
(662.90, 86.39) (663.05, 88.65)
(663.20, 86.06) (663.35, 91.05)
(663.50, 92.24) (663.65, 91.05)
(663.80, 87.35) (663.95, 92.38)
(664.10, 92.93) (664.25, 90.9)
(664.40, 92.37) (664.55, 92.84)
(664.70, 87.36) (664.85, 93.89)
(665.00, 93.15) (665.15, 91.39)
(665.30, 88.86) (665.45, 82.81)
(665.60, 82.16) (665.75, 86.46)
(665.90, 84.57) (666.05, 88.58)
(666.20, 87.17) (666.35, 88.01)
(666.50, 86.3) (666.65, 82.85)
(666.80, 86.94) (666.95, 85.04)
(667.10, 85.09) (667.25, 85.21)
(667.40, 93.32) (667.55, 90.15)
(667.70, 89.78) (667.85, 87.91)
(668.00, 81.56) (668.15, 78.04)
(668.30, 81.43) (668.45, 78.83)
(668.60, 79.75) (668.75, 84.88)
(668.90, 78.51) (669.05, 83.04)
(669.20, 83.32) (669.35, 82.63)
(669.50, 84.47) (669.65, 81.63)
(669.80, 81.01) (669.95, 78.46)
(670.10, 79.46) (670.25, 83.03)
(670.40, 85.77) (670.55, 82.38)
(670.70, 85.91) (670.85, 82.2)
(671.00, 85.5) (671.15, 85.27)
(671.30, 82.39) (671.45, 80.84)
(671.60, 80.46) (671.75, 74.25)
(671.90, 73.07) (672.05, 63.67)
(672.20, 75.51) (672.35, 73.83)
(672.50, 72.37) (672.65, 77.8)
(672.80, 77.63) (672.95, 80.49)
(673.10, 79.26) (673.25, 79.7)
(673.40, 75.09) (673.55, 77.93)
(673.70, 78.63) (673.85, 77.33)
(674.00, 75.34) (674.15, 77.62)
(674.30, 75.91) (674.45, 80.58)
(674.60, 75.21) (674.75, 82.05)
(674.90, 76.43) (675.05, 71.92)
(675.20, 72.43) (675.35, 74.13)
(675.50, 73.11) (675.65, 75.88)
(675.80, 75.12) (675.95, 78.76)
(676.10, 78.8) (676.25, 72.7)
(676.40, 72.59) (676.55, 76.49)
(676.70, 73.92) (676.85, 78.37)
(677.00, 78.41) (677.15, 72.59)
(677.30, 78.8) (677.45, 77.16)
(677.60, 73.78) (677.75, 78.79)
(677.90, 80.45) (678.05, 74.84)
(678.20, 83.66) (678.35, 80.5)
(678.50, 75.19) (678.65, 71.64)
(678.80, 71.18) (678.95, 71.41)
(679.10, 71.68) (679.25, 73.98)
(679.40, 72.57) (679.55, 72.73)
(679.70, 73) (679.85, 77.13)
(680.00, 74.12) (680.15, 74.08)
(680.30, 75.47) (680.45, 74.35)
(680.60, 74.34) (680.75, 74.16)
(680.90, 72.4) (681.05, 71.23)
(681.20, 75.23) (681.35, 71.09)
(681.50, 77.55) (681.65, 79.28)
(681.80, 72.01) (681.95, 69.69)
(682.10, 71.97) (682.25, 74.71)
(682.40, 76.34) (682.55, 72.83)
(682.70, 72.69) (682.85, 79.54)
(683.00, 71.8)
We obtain 79.1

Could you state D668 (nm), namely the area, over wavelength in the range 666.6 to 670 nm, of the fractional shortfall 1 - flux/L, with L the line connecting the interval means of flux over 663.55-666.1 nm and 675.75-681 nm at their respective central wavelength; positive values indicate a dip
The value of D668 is 0.083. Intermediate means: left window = 89.4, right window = 75.3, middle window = 83.7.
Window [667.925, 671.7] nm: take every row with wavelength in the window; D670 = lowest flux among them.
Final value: 78.04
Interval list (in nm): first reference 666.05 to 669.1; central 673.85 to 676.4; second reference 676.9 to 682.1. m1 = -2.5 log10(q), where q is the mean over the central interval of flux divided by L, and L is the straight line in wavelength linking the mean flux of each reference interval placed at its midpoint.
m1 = 0.04 mag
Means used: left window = 84.8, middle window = 75.9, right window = 74.8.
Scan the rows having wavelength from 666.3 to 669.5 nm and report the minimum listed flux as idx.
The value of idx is 78.04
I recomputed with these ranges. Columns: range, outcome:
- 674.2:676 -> 75.9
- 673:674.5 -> 77.7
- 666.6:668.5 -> 85.2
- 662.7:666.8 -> 88.7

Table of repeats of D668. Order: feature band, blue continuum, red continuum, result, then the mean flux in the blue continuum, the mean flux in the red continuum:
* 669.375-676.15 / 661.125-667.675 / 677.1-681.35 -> 0.268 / 90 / 74.8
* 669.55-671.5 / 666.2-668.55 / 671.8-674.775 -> -0.051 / 85.4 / 76.3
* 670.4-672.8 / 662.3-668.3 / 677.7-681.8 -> 0.116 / 88.5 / 74.8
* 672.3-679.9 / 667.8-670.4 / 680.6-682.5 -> 0.122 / 81.7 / 73.8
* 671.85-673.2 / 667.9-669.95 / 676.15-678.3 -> 0.075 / 81.4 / 76.7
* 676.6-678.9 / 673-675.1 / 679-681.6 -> -0.038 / 77.5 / 73.9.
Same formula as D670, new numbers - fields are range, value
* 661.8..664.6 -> 86.06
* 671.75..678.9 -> 63.67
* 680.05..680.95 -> 72.4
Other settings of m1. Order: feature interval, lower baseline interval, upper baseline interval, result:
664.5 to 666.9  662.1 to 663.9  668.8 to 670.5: 0.00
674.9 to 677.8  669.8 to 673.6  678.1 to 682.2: 0.01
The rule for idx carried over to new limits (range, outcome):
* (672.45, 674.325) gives 72.37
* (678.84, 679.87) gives 71.41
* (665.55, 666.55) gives 82.16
